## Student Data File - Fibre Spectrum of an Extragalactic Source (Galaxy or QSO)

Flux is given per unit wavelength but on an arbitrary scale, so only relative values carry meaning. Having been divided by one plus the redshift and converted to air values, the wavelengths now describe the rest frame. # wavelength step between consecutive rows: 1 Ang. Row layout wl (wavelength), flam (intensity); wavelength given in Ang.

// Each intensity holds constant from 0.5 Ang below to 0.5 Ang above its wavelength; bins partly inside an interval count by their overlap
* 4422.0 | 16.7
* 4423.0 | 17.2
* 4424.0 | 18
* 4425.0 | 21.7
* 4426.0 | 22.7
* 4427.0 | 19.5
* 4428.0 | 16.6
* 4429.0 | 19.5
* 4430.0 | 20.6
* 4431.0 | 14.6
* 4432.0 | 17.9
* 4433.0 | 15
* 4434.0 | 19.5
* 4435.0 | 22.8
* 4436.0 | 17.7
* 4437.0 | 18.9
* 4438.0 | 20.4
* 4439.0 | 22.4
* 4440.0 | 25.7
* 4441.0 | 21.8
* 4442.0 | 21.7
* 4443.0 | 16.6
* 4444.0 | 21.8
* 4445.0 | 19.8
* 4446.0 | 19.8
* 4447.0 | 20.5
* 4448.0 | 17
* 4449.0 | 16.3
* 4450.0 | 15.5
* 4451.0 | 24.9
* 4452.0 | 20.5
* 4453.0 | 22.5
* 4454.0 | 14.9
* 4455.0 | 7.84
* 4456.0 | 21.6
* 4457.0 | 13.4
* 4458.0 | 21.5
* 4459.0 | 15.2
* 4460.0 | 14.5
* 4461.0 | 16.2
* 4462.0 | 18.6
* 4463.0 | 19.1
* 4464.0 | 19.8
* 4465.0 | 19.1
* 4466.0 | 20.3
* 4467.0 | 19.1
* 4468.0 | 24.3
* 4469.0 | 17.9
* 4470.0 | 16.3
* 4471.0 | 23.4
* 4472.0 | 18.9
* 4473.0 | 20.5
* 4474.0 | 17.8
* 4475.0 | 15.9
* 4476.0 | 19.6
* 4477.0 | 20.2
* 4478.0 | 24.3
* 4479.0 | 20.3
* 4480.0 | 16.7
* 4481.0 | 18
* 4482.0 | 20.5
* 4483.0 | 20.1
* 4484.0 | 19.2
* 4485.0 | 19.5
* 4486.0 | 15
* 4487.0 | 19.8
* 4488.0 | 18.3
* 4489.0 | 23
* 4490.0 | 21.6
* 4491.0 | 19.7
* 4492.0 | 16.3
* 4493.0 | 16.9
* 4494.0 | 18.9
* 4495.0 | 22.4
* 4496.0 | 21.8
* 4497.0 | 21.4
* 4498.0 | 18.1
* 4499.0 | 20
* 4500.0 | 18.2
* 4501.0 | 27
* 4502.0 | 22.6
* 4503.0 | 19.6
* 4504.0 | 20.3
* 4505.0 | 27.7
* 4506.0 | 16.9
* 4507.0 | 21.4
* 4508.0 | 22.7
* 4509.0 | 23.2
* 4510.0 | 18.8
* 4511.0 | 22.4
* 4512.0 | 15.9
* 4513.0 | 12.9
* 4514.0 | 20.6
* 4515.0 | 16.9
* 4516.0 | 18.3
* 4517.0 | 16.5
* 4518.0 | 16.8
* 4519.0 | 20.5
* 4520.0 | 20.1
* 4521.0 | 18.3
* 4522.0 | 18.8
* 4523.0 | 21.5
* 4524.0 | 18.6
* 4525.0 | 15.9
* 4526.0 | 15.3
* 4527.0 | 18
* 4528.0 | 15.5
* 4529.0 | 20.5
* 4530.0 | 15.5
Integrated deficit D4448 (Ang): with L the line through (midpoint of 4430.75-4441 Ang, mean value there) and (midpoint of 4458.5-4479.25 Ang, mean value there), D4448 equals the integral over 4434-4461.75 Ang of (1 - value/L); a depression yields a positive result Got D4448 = 0.78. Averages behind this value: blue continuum 19.7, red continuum 19.1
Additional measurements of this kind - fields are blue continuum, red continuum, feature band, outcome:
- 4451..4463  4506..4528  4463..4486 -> -2.28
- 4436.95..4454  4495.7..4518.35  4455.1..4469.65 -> 1.35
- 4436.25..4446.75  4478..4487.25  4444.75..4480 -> 2.04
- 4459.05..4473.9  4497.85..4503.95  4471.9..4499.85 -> 0.96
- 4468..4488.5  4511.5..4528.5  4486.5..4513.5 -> -2.74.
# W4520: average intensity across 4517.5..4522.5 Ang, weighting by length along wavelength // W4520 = 18.9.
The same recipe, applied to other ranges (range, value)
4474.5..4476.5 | 17.8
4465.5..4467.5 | 19.7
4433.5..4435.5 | 21.1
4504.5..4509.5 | 22.4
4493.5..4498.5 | 20.5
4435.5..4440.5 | 21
